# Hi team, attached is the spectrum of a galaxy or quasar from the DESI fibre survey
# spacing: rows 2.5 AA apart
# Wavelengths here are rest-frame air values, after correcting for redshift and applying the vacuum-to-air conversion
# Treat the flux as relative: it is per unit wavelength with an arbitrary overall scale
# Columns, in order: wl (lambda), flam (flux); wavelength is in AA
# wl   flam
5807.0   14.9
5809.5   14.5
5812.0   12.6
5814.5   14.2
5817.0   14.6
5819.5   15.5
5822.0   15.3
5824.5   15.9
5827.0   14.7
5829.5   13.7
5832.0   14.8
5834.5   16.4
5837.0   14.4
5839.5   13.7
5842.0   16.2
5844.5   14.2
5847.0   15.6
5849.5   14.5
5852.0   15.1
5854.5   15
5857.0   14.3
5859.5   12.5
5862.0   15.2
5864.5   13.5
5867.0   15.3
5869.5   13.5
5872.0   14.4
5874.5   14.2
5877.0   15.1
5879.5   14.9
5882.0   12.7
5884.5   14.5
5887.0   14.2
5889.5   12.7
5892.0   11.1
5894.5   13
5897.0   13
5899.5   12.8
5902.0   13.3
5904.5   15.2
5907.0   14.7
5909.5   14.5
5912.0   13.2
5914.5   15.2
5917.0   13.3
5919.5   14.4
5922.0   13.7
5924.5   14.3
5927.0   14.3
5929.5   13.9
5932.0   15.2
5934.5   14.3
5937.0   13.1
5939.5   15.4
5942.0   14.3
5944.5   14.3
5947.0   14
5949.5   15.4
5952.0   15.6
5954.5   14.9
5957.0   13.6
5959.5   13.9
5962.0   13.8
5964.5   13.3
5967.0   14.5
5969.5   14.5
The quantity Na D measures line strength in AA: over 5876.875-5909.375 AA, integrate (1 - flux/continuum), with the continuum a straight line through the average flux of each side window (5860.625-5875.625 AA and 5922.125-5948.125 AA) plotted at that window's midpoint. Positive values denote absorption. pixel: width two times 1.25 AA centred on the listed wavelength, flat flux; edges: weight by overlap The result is 1.6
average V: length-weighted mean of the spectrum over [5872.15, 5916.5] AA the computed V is 13.8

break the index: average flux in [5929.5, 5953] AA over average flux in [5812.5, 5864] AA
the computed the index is 1.0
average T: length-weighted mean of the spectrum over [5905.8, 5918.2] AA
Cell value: 14.2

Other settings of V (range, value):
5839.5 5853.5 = 15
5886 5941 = 13.9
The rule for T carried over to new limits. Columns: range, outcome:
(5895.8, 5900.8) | 12.9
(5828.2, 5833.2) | 14.2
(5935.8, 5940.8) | 14.3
